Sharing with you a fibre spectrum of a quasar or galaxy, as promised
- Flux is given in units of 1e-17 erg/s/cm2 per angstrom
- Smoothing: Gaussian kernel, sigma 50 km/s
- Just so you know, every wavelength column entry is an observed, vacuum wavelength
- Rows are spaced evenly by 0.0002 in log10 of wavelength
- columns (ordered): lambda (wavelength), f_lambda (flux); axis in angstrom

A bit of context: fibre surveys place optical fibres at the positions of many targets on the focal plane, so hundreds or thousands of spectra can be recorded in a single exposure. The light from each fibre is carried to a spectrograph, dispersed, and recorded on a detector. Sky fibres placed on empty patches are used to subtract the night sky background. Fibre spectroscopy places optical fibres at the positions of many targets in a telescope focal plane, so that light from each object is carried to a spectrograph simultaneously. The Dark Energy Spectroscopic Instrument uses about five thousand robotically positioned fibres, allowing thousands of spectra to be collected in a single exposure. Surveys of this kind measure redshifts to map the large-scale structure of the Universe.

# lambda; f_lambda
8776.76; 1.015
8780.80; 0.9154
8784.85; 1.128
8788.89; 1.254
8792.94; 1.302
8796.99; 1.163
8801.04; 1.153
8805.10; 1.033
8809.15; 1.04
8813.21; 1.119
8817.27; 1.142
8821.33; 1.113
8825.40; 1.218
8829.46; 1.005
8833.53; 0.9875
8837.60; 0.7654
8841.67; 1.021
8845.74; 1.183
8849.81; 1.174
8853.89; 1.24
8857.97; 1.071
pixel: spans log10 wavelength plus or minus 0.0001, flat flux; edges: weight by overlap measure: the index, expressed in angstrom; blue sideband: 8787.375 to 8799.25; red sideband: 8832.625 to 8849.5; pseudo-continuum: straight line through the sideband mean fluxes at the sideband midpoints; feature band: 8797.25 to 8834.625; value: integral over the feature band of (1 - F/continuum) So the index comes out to 1.05 angstrom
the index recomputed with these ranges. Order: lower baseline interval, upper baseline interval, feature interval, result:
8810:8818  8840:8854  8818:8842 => 2.2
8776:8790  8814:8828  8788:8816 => -1.0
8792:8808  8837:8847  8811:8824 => -0.5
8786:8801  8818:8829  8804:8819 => 1.1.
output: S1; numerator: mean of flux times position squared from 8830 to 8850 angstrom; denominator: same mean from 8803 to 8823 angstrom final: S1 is 0.93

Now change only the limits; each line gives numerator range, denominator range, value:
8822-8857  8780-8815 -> 0.96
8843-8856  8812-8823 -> 1.06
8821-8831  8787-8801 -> 0.92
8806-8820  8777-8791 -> 1.01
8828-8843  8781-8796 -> 0.80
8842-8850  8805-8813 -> 1.09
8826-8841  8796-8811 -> 0.88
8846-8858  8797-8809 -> 1.09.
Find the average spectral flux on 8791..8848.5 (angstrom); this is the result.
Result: 1.09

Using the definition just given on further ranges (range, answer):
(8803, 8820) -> 1.08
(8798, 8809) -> 1.09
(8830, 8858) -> 1.06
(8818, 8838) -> 1.05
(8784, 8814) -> 1.15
